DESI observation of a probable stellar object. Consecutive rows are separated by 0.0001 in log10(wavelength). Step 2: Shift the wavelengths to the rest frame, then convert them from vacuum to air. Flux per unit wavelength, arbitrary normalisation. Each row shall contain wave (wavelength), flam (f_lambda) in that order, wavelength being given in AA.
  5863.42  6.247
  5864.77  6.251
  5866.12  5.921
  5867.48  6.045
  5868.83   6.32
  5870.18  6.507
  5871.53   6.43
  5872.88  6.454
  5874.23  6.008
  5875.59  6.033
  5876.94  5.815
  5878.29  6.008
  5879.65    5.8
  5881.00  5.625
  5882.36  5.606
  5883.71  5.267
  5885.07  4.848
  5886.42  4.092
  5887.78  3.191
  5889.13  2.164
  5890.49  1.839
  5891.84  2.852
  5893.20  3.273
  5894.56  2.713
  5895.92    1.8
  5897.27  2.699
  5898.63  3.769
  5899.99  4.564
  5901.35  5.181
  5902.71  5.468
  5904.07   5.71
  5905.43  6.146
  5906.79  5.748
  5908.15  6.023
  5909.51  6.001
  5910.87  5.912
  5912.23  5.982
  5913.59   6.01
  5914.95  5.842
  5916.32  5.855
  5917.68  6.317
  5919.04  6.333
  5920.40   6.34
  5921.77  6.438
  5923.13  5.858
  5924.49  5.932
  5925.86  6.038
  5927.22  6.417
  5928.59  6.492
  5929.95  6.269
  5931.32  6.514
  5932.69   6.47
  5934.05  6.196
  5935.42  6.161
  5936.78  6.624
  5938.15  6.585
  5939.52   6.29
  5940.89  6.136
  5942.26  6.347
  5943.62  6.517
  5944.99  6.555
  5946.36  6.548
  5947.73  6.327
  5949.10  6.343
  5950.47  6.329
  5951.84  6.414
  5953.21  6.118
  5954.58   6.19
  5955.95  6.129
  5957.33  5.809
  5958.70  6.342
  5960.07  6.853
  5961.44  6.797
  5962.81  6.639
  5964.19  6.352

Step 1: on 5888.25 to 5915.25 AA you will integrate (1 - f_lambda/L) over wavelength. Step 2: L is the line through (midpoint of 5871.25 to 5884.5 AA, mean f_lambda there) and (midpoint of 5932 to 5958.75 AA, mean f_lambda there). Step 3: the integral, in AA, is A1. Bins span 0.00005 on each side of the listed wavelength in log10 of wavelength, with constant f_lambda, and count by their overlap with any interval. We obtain 7.1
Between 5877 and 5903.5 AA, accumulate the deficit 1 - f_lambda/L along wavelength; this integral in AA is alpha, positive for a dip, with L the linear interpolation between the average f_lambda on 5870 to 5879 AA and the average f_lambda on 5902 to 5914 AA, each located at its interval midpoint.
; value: 8.6 AA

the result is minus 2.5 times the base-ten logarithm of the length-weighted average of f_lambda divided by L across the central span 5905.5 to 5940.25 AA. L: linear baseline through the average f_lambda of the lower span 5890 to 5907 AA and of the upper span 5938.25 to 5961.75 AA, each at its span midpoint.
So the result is -0.22 mag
